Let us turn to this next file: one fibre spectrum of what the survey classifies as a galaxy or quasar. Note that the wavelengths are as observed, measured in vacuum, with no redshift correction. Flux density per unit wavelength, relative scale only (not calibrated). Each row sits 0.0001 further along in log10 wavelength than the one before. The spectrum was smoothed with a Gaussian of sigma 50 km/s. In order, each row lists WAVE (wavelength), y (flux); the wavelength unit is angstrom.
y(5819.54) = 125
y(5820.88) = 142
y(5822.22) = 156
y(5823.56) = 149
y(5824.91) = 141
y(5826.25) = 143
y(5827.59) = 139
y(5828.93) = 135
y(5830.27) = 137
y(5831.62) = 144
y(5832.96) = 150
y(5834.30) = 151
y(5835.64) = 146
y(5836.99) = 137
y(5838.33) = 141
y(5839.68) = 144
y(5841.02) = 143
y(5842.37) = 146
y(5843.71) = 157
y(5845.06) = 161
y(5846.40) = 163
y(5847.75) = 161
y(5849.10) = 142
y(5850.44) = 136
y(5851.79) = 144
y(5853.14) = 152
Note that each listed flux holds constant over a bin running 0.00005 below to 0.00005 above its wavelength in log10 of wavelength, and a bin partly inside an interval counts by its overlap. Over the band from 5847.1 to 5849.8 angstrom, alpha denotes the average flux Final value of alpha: 151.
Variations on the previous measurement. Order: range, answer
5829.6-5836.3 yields 146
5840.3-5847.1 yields 154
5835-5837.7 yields 141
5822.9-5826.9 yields 144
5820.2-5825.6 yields 147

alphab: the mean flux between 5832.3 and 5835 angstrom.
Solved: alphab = 151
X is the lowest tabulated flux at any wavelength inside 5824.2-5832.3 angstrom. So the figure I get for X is 135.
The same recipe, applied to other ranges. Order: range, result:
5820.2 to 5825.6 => 141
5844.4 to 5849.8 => 142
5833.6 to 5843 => 137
